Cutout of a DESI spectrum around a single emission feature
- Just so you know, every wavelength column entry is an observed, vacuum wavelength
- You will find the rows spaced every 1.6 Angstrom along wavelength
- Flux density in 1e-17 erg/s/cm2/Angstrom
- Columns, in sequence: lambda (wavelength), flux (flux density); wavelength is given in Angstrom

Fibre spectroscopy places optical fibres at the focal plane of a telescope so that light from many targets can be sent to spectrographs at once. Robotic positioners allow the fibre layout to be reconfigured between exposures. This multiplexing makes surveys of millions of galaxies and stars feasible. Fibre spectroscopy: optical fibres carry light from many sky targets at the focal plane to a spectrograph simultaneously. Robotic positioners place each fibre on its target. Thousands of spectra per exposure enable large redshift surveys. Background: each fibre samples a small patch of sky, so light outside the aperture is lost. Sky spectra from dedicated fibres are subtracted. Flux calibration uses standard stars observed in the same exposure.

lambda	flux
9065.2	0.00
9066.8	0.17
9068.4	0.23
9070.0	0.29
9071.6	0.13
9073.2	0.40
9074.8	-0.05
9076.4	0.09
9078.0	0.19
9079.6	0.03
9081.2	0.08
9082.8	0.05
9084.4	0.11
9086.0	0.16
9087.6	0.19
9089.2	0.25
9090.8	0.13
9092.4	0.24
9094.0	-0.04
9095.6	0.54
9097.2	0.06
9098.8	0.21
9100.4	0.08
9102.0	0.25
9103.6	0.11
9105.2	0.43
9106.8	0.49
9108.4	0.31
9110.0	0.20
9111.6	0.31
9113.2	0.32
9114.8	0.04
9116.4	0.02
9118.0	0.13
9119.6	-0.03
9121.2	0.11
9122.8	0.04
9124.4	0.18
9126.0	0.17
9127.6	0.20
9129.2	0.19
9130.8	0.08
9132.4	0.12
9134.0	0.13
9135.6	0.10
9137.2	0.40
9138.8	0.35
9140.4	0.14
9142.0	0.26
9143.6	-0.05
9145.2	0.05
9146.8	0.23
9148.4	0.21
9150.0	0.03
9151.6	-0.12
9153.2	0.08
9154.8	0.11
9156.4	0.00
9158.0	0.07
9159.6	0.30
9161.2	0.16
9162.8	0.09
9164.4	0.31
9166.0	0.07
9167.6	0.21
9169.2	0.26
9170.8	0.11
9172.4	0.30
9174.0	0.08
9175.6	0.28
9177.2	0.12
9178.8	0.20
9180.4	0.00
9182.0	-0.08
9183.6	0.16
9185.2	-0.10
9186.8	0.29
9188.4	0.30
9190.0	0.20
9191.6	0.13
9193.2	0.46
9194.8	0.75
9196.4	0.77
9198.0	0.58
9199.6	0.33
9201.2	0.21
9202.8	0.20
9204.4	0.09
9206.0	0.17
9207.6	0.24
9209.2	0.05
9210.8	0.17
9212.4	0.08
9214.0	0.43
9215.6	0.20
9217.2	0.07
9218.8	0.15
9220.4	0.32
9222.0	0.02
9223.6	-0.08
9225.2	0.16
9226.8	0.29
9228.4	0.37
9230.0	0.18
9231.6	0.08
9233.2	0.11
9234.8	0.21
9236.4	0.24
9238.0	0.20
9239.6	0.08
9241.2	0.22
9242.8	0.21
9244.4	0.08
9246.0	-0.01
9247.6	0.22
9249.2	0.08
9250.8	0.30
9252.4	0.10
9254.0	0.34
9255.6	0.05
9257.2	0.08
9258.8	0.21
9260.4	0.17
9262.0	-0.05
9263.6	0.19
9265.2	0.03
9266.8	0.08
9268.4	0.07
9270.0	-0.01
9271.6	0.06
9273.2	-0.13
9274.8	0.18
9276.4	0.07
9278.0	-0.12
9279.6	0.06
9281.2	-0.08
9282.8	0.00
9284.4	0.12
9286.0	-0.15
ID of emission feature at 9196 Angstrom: [O III] 5007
